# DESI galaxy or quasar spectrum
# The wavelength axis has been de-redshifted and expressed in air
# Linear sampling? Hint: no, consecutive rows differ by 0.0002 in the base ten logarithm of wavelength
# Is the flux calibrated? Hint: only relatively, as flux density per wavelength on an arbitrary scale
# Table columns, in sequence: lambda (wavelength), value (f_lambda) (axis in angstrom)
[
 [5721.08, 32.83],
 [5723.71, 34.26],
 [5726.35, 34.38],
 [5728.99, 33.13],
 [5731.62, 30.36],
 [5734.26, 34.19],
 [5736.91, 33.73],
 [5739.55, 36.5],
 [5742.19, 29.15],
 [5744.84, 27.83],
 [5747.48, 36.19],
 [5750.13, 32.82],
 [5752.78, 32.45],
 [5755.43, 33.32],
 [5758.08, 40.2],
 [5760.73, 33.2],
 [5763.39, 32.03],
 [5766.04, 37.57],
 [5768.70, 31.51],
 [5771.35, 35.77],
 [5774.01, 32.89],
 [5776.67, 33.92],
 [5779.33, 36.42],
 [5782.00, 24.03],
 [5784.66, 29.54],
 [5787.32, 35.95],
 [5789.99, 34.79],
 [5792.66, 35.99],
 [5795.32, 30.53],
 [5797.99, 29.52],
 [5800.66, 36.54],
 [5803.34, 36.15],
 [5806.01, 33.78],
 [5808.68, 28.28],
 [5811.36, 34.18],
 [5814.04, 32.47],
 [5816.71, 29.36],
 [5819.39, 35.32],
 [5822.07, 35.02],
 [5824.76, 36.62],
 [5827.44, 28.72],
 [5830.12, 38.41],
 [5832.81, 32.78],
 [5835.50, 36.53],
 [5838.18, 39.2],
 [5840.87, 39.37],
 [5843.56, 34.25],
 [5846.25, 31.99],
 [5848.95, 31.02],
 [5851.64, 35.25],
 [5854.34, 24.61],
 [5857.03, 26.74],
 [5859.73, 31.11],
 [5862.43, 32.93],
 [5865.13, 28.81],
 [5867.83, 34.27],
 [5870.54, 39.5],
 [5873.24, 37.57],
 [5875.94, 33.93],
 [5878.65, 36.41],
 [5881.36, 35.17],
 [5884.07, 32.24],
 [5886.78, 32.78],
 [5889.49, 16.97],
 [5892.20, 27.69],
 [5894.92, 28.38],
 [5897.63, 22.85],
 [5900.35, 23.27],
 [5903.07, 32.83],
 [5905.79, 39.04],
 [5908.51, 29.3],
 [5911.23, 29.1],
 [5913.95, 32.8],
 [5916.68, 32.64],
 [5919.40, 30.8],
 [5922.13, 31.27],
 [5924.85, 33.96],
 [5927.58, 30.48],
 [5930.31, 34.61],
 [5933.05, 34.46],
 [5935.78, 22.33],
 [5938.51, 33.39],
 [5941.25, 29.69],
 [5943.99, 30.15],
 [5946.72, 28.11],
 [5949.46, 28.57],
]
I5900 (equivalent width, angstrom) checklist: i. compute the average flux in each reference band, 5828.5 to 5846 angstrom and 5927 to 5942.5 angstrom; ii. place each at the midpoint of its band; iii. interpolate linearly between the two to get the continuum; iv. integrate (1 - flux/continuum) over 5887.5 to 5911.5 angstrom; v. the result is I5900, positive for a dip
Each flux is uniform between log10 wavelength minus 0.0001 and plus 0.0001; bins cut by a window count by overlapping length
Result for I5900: 3.7 angstrom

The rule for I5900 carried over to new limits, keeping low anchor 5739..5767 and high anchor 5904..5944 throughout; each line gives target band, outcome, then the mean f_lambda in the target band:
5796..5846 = -2.0 angstrom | 34.2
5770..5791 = 0.3 angstrom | 32.9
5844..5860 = 1.1 angstrom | 30.3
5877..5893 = 0.9 angstrom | 30.4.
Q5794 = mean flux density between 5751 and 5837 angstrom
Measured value 33.6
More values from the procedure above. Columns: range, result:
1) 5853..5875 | 32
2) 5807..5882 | 33.6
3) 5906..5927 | 31.8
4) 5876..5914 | 29.9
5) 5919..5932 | 32.4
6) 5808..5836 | 33.4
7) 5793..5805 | 33.4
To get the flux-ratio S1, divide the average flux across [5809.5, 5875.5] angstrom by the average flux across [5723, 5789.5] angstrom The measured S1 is 1.01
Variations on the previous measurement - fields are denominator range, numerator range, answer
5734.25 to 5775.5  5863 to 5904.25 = 0.92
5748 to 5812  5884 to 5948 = 0.90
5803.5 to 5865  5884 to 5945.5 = 0.91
